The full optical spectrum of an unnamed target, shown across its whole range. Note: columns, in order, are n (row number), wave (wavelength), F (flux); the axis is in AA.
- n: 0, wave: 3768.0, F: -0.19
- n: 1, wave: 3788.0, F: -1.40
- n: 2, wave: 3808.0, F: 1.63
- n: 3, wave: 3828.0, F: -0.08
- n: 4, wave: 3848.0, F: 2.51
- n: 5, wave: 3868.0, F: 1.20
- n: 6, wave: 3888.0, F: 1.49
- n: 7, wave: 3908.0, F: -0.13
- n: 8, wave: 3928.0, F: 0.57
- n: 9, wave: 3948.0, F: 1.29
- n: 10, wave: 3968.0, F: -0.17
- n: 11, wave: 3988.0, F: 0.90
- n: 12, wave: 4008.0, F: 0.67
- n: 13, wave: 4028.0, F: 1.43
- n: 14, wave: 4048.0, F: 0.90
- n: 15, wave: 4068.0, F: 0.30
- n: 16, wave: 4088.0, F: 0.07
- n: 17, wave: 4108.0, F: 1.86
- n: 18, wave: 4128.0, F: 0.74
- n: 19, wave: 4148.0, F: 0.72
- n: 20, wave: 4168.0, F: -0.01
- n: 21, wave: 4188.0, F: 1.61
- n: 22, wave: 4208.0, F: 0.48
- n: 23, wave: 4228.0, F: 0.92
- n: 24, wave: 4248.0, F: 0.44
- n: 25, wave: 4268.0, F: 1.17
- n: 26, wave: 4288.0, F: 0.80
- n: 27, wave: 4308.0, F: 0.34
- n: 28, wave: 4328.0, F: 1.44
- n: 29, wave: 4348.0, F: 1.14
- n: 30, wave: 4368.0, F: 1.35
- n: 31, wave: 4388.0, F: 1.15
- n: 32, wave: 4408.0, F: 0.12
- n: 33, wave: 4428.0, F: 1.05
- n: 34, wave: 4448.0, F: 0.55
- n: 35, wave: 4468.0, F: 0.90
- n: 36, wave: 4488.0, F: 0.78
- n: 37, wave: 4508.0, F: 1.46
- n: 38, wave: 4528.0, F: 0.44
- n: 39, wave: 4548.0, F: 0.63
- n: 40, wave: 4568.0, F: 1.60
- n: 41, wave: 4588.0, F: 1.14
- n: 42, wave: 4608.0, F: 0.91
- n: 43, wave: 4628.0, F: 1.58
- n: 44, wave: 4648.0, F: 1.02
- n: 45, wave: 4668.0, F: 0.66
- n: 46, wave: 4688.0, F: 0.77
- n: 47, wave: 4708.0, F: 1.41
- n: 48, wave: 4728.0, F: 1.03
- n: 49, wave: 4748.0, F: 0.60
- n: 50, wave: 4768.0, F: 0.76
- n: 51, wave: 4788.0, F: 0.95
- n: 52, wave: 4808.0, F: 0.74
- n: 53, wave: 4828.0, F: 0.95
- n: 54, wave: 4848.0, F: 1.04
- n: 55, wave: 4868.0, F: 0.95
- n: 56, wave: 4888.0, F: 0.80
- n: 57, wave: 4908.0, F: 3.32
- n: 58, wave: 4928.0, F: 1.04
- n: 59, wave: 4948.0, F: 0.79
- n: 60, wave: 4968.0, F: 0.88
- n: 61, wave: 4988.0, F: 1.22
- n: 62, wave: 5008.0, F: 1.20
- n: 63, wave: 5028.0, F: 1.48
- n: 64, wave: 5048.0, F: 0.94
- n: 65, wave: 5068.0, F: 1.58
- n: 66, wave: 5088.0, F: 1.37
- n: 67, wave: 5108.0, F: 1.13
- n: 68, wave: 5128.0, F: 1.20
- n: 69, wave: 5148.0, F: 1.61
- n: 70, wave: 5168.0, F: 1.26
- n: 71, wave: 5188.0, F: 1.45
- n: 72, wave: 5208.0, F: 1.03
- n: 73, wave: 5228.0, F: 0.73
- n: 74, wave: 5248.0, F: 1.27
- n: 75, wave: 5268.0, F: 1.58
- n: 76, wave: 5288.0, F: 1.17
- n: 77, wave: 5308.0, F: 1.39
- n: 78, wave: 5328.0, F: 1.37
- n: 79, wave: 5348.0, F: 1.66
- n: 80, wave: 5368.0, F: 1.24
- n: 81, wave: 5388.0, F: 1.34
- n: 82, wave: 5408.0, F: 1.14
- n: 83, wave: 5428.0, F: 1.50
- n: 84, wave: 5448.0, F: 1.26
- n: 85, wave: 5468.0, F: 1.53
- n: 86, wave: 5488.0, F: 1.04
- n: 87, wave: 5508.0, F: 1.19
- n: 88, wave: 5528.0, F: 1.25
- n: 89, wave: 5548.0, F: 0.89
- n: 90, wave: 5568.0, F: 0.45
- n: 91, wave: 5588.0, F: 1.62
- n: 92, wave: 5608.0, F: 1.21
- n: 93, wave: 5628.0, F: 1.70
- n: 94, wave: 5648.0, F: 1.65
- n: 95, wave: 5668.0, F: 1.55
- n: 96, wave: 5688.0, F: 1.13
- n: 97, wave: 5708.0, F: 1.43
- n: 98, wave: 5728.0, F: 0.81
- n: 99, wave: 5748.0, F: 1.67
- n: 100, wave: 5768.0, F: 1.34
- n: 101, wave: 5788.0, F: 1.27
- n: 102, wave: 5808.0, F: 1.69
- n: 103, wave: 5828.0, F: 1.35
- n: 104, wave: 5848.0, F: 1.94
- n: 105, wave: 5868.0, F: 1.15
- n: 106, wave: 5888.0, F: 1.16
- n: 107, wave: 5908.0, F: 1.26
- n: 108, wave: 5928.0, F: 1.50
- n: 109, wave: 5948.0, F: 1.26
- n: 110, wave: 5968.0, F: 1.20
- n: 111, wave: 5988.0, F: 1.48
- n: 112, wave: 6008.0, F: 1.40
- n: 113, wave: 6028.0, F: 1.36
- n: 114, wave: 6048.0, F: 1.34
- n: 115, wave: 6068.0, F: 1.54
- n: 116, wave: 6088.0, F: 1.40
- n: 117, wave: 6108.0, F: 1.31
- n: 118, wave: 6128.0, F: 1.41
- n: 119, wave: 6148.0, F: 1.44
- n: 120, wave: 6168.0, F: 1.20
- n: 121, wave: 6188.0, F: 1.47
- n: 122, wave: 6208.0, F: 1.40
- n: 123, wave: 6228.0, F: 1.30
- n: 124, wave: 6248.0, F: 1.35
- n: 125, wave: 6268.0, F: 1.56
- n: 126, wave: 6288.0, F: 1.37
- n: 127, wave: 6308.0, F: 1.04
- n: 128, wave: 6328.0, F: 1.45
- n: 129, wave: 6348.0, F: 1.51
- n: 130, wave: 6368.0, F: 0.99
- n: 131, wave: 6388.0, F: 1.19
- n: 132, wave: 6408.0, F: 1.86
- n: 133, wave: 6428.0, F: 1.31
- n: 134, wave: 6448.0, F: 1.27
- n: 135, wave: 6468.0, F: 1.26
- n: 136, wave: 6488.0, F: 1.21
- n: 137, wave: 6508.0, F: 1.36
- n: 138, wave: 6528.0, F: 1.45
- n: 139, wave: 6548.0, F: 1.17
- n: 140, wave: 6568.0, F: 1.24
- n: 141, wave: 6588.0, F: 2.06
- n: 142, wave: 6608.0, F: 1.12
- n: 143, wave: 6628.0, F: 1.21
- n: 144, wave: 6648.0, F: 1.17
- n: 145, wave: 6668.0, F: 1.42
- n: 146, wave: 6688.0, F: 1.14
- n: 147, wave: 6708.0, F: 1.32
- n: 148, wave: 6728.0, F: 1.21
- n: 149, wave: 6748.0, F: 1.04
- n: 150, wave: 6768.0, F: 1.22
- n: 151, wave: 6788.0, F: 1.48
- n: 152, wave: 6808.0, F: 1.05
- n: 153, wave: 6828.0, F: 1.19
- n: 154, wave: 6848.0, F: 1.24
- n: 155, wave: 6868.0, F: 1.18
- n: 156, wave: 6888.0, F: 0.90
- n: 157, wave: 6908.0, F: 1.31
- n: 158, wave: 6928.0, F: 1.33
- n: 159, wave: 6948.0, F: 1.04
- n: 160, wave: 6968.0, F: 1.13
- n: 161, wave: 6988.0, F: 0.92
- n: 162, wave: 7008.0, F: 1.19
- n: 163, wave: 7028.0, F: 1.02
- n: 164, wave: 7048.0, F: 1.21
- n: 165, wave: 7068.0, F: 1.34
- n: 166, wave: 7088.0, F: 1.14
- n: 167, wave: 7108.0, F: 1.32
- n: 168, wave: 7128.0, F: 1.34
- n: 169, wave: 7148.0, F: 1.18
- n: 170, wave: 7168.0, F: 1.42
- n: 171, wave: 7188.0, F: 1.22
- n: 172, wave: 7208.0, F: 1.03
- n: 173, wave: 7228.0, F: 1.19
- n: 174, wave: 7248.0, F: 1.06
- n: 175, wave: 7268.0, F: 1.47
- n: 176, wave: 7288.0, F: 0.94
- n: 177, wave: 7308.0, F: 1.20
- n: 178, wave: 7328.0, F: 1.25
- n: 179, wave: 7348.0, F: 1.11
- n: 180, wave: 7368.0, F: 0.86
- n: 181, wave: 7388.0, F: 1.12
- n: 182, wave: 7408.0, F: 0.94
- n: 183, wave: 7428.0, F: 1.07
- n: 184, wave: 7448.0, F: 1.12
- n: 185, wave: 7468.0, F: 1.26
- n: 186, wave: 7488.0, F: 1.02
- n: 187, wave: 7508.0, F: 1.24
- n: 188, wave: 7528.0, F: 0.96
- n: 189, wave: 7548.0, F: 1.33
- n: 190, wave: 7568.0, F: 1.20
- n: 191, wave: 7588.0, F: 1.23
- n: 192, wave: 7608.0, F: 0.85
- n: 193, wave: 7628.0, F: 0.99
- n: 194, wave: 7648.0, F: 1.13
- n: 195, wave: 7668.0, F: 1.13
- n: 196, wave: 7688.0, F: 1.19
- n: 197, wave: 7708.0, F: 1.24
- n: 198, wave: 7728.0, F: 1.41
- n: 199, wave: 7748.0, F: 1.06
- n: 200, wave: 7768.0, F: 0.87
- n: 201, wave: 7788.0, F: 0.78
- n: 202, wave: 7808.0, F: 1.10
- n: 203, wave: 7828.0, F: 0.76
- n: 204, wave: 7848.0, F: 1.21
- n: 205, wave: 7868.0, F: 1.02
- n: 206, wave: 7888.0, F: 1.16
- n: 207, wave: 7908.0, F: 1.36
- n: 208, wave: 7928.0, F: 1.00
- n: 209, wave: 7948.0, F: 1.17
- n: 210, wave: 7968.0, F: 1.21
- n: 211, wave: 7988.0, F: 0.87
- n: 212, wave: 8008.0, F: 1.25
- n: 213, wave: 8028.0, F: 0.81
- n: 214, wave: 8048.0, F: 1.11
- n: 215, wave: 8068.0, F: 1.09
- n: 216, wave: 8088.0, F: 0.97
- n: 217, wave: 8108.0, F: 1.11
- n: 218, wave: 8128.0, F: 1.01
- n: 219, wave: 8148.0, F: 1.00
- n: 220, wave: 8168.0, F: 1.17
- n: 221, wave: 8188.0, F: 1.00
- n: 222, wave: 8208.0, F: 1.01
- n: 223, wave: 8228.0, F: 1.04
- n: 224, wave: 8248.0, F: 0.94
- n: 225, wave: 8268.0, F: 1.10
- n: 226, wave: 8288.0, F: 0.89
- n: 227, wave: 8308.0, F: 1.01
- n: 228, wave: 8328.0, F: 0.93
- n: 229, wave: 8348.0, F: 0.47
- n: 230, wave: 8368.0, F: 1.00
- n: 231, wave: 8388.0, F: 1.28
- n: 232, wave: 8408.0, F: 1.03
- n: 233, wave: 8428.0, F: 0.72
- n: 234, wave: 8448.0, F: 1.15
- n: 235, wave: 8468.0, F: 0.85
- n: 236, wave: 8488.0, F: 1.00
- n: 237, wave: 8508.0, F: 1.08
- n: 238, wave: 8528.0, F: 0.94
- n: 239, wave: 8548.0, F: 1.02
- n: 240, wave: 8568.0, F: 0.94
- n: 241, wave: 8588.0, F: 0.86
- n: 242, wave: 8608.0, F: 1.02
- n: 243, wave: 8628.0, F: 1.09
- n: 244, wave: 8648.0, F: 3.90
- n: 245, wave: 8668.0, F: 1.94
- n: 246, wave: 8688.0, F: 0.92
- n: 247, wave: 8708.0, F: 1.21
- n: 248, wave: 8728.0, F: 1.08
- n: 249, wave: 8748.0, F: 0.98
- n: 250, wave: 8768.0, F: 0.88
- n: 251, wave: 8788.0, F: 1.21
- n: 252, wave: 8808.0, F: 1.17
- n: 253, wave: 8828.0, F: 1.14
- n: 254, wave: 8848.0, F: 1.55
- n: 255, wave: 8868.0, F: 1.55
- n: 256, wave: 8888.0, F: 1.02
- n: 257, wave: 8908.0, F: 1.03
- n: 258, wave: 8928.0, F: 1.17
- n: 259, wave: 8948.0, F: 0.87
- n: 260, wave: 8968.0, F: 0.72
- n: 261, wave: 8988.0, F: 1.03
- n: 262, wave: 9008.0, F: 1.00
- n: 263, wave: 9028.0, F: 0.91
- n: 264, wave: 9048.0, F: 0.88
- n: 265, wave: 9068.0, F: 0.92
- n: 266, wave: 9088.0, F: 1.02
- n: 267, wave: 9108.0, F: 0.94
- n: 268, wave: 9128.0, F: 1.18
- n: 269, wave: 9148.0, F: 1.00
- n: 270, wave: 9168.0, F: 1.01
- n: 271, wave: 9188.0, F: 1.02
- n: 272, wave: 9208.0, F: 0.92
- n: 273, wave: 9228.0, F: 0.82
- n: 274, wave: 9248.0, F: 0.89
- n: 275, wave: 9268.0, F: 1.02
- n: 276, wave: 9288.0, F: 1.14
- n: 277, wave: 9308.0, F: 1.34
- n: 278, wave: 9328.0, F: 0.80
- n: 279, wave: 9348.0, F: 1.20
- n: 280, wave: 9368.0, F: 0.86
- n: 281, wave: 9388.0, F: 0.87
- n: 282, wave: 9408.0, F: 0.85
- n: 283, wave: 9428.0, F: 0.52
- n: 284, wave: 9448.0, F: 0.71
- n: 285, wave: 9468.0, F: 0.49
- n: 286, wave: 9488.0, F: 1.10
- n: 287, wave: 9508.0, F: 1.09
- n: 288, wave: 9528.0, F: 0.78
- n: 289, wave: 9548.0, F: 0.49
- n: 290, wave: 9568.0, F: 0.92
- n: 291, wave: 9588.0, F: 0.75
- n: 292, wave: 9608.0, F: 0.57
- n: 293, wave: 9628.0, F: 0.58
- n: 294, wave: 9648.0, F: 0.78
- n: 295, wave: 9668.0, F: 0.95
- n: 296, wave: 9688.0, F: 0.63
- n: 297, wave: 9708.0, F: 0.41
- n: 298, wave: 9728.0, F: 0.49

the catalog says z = 0.316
